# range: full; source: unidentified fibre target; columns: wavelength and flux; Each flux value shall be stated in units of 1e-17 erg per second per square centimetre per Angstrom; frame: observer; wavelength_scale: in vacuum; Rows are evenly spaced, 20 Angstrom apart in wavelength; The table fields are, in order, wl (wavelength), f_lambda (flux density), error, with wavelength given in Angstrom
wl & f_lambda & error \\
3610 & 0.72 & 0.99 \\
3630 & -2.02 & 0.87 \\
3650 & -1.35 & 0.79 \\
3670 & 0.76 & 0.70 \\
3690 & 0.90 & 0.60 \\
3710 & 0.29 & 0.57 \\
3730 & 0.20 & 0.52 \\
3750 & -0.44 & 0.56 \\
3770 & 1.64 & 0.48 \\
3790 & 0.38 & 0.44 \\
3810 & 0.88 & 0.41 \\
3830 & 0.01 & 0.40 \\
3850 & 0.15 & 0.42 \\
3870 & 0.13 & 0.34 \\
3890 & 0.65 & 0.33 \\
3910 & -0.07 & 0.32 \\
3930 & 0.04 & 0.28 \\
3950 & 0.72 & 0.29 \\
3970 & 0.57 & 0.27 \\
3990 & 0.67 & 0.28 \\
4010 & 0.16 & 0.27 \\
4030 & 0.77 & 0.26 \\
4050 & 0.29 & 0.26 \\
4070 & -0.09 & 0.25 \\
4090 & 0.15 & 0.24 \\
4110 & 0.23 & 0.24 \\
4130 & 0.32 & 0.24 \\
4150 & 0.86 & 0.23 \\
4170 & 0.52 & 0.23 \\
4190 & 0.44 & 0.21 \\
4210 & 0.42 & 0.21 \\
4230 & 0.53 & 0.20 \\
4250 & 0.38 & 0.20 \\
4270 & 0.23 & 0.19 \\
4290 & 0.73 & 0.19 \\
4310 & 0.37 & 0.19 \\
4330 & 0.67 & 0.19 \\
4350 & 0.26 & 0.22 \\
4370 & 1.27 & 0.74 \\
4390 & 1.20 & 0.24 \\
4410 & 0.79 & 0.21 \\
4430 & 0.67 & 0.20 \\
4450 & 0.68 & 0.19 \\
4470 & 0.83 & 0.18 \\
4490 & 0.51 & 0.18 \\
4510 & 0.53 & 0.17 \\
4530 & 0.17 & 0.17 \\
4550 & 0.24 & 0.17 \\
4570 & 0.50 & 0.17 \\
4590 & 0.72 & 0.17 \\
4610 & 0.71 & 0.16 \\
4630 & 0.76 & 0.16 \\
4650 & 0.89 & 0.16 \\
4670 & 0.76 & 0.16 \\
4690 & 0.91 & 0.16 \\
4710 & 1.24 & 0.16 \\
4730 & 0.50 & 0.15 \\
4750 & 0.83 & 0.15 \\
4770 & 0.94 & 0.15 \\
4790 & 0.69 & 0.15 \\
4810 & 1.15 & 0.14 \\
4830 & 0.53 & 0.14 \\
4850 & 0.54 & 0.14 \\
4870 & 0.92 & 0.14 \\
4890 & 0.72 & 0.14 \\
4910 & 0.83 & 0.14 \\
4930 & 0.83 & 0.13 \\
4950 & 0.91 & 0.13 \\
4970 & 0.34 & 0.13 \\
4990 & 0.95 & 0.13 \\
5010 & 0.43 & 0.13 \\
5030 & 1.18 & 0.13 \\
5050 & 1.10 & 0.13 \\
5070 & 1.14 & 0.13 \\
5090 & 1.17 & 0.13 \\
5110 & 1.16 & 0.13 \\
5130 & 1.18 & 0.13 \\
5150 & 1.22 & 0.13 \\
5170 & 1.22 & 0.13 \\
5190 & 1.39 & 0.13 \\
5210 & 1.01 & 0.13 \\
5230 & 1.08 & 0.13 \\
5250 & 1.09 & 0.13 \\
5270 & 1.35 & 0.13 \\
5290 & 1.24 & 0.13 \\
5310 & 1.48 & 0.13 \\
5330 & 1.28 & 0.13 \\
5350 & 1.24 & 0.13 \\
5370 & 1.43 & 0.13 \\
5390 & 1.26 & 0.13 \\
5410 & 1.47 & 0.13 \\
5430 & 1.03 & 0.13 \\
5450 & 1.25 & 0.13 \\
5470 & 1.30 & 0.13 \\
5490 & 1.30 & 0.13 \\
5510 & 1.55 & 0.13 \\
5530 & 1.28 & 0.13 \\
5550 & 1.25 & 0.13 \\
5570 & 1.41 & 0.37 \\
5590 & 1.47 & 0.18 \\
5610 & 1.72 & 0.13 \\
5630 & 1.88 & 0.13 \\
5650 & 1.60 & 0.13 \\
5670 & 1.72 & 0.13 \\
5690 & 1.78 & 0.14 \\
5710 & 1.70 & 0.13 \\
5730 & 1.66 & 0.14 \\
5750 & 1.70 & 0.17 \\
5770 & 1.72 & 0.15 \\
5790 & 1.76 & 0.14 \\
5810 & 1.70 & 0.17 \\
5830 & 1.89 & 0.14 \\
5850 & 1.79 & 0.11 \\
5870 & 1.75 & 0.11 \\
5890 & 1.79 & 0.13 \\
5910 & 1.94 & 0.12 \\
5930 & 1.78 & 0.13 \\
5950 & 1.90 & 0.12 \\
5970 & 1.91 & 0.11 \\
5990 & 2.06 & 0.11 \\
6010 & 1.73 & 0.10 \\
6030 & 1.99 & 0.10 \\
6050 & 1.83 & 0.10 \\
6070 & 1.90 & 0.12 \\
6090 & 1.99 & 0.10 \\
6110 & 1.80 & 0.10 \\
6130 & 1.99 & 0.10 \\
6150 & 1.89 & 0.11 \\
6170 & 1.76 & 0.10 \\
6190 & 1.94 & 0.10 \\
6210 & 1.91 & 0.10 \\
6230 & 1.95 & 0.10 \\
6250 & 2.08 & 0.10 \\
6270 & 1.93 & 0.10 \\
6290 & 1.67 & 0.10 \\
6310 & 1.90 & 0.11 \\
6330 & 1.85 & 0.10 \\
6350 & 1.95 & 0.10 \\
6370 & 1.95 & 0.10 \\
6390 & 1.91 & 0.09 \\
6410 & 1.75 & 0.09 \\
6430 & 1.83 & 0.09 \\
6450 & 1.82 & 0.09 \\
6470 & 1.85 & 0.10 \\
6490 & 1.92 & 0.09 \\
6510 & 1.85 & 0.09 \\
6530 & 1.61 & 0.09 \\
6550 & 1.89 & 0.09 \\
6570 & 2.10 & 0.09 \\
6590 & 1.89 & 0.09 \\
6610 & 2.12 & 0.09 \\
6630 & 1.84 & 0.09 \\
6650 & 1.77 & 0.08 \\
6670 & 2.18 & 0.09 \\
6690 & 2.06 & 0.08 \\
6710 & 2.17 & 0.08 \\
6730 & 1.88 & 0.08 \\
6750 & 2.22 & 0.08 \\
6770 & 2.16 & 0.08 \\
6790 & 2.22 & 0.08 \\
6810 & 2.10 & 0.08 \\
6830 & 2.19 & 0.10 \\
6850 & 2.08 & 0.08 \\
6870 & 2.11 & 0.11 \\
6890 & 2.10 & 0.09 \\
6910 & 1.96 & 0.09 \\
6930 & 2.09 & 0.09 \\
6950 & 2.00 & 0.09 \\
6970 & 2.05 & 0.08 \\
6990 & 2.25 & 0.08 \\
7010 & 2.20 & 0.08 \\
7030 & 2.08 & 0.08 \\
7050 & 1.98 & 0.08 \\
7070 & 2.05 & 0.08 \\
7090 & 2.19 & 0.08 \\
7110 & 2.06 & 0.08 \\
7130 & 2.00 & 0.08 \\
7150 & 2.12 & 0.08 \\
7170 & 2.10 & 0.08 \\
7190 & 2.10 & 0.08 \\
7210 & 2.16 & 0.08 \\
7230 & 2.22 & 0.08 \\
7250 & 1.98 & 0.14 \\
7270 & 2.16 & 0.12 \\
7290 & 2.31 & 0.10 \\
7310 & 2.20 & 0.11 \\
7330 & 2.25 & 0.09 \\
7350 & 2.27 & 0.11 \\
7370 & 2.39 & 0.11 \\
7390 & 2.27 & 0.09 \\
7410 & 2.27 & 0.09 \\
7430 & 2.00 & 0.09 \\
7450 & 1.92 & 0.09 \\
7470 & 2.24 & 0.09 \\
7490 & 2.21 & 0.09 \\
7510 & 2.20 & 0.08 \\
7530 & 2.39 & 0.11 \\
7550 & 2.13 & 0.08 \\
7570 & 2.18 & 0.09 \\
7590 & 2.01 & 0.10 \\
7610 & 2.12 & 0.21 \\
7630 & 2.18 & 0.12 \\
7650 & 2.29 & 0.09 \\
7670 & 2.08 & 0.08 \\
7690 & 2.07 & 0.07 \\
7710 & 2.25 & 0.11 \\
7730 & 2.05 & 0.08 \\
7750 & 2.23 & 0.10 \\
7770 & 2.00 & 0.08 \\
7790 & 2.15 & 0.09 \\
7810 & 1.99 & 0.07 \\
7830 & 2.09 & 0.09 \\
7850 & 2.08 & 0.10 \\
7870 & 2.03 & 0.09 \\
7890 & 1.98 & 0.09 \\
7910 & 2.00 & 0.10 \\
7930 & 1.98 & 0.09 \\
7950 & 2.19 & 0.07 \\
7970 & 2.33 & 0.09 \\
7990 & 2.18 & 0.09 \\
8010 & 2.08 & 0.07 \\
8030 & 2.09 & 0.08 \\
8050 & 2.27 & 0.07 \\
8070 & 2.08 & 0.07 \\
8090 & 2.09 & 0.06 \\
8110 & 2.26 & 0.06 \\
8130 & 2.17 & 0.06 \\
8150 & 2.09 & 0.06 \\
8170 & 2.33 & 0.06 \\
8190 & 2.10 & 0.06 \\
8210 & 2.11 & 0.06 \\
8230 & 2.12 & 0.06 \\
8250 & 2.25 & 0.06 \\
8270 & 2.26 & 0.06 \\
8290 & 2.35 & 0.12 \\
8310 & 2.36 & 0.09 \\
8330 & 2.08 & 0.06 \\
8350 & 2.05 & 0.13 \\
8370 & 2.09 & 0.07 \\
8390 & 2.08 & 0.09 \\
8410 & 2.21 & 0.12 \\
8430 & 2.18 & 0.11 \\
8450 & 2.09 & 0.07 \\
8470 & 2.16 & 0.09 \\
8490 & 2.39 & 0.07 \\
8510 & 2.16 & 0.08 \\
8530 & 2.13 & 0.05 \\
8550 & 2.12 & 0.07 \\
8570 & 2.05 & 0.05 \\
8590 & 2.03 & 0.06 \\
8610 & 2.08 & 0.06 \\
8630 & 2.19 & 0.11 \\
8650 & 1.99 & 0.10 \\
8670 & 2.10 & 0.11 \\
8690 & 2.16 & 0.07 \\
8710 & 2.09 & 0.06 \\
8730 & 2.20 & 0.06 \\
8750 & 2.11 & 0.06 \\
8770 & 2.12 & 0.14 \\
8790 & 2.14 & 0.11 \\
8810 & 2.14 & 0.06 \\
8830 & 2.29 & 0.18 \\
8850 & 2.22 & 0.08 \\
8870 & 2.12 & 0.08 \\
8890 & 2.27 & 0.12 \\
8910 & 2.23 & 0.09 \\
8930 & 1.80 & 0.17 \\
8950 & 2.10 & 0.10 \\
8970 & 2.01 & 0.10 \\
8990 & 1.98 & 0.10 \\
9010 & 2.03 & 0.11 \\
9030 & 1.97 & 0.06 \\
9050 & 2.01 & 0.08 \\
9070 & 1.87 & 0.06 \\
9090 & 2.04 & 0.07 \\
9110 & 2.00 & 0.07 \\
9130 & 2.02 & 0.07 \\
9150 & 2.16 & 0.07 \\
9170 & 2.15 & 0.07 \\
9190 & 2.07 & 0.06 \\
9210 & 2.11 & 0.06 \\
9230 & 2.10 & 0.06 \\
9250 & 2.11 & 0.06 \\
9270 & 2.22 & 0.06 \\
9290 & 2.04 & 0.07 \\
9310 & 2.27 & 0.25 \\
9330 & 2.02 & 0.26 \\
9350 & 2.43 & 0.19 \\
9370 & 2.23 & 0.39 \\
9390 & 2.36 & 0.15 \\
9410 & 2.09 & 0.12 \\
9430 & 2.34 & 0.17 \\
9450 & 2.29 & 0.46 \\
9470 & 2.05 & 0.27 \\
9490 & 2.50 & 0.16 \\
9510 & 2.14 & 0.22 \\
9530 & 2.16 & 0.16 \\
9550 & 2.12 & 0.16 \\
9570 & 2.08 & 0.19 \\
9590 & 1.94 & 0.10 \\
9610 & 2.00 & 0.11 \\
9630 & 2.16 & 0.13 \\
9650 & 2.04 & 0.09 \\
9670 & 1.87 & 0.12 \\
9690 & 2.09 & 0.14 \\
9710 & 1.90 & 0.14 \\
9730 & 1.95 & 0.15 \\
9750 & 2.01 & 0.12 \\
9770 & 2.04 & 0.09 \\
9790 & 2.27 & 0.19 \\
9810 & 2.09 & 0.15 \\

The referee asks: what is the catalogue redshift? 0.26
